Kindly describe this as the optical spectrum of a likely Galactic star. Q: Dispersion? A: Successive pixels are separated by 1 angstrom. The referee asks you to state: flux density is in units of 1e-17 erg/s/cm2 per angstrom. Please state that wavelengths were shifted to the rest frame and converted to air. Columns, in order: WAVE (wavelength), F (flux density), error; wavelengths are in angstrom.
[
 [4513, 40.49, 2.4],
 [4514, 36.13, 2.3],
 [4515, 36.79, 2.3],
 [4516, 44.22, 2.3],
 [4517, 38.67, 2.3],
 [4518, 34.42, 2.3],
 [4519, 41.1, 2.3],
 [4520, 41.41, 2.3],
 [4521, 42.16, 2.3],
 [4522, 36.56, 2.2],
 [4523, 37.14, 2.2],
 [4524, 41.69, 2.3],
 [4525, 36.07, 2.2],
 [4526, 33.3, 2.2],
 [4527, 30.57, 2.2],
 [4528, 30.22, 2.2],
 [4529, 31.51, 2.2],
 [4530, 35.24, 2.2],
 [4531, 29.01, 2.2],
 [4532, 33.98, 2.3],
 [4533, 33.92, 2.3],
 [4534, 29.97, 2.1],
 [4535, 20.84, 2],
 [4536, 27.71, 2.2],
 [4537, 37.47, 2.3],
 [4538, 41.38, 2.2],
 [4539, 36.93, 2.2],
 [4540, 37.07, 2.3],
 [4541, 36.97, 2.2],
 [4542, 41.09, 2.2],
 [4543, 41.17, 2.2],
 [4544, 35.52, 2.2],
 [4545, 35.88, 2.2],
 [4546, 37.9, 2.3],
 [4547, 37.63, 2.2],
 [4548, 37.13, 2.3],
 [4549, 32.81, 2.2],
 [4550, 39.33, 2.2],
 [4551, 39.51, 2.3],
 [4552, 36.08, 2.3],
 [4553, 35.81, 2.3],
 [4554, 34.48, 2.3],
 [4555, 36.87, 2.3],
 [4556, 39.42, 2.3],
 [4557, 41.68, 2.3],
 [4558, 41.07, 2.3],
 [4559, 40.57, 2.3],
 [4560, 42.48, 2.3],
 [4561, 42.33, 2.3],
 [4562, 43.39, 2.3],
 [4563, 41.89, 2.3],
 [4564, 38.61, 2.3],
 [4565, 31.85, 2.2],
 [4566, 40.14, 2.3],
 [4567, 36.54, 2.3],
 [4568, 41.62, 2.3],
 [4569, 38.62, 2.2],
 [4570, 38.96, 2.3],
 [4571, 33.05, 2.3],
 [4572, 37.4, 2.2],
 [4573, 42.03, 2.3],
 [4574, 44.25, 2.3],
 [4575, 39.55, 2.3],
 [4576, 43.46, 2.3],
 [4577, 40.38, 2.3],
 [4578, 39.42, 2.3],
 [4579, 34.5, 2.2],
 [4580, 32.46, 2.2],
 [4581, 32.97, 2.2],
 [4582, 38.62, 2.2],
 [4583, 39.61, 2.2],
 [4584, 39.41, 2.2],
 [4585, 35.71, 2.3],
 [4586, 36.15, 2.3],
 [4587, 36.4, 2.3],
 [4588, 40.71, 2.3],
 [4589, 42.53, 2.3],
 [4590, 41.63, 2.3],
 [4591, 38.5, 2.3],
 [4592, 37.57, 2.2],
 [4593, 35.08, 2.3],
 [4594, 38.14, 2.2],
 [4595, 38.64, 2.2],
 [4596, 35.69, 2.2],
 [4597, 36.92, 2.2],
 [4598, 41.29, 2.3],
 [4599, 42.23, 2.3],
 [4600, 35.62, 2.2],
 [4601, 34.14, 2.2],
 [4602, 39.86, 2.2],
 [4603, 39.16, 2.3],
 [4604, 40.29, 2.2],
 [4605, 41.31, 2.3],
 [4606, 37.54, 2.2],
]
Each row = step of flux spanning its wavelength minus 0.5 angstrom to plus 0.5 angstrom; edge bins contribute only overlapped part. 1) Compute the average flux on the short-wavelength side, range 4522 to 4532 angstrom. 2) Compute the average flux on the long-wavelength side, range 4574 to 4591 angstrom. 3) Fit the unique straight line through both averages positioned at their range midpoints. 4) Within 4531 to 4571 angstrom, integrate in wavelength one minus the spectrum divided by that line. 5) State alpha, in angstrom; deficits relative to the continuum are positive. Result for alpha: -1.3 angstrom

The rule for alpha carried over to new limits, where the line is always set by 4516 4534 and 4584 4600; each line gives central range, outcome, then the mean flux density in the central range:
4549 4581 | -1.2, 38.8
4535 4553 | -0.1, 36.7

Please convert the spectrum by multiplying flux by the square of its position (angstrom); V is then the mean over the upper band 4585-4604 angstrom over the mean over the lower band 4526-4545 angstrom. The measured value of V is 1.16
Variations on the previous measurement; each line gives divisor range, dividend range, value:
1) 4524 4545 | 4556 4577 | 1.18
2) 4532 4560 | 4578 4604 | 1.05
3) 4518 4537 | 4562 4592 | 1.16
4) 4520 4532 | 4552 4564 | 1.15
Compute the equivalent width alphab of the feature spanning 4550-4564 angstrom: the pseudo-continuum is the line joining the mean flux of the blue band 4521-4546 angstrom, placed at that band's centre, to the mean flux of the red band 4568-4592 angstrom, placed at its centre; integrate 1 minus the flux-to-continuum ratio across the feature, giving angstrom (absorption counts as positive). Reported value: -1.09 angstrom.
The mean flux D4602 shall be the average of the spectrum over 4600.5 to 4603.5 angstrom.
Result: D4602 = 37.7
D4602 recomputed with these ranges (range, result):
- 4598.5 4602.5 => 38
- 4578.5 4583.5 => 35.6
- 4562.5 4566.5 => 38.1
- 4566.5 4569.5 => 38.9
